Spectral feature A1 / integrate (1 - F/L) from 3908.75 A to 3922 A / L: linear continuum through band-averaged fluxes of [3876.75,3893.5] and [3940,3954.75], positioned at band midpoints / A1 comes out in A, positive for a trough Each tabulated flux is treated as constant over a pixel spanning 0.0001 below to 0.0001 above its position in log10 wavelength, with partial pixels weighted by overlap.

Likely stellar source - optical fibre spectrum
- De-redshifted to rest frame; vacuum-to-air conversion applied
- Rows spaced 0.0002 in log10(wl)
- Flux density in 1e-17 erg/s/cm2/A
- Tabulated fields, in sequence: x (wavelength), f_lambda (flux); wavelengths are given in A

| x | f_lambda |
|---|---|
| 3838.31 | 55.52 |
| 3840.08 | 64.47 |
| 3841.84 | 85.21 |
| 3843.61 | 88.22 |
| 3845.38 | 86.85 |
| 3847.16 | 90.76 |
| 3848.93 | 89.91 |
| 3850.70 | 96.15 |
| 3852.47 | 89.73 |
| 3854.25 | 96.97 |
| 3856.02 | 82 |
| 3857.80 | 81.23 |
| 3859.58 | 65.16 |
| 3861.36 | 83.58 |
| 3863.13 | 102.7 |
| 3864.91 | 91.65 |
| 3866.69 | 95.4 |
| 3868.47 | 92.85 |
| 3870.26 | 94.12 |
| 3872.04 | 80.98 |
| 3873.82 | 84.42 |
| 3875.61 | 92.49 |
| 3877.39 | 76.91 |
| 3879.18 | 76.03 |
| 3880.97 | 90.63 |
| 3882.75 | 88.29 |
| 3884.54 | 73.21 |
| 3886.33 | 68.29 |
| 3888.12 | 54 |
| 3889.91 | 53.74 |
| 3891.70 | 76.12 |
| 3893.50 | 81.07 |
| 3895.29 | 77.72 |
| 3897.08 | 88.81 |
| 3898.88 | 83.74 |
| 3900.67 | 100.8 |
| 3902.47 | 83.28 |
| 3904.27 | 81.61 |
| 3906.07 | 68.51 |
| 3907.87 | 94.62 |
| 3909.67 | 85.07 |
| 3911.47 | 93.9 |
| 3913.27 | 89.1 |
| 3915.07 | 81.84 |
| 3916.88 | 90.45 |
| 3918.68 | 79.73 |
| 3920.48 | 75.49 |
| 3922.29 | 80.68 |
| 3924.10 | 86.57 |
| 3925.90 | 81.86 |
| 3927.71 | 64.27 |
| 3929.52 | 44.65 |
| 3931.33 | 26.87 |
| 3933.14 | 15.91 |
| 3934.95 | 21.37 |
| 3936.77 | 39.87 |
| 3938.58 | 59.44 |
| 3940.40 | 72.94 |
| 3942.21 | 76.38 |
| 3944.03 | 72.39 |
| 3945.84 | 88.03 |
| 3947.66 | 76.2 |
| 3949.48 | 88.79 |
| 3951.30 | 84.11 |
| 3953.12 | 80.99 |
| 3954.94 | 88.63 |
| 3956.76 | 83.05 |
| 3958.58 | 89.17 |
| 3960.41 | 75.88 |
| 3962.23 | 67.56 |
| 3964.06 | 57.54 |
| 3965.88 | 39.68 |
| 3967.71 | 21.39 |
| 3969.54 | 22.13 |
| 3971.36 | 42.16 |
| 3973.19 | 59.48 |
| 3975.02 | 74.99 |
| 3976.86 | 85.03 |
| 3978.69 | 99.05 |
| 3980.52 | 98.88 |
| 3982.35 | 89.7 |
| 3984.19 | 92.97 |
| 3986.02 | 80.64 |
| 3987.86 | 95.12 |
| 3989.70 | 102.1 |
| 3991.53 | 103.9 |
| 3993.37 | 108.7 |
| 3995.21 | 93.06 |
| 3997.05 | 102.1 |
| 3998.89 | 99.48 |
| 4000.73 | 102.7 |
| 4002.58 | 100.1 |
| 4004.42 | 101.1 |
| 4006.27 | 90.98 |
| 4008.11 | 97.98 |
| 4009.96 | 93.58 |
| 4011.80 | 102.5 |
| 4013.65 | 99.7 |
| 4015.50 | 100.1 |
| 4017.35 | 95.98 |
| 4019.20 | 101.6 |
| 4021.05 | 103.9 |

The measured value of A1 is -1.4 A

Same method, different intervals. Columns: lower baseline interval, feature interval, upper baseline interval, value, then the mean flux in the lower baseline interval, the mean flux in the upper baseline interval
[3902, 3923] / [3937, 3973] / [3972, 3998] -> 8.59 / 83.7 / 91.3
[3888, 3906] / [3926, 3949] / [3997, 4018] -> 7.95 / 78.7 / 98.8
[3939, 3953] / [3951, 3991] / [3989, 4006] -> 6.98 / 79.2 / 101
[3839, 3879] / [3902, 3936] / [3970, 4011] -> 6.89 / 86.6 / 90.8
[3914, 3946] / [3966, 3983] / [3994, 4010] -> 4.31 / 63.9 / 98.3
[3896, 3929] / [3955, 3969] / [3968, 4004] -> 3.71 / 83.4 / 86.1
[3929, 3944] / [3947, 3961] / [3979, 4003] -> -4.72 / 46.3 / 97.6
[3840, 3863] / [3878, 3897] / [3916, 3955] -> 0.85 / 86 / 67.5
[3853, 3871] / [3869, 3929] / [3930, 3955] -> -3.78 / 88.5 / 62.6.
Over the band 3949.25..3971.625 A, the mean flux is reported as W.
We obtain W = 64.6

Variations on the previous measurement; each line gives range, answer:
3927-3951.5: 58.6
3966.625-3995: 78.6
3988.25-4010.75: 99.6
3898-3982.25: 71.3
